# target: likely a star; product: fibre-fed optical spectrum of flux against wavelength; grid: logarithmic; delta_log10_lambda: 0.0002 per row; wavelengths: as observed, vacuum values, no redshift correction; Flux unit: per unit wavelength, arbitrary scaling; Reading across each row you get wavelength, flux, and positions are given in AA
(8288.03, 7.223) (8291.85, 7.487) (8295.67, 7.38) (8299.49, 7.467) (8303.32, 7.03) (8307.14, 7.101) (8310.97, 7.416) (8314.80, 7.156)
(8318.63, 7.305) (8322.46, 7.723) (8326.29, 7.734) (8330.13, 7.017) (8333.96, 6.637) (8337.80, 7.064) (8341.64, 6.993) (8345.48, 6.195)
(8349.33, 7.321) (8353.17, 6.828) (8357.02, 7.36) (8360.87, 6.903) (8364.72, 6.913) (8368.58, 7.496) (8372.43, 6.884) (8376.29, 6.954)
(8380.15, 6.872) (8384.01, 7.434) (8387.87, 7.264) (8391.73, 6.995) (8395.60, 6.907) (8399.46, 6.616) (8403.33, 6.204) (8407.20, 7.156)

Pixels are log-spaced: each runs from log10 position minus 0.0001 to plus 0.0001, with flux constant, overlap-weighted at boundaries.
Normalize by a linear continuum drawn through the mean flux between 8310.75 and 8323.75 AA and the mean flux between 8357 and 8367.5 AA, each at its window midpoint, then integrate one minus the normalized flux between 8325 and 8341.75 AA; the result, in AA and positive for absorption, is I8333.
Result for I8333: 0.4 AA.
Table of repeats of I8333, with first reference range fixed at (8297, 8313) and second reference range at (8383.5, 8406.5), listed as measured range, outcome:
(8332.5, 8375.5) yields 0.5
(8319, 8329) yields -0.6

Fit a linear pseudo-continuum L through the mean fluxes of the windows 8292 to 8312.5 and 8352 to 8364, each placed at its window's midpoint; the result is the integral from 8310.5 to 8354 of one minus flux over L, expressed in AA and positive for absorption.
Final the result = 0.2 AA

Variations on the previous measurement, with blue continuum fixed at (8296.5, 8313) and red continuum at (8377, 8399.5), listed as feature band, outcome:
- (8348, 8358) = 0.0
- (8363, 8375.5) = 0.0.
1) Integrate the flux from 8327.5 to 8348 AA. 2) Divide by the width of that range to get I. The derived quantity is 6.83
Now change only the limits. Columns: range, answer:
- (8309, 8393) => 7.11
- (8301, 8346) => 7.15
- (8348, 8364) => 7.08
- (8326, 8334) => 7.12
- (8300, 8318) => 7.2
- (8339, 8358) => 6.92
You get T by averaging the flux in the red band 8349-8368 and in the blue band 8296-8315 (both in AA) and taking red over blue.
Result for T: 0.98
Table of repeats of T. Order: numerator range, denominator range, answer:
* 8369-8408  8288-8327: 0.94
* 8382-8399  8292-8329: 0.96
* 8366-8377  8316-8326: 0.94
